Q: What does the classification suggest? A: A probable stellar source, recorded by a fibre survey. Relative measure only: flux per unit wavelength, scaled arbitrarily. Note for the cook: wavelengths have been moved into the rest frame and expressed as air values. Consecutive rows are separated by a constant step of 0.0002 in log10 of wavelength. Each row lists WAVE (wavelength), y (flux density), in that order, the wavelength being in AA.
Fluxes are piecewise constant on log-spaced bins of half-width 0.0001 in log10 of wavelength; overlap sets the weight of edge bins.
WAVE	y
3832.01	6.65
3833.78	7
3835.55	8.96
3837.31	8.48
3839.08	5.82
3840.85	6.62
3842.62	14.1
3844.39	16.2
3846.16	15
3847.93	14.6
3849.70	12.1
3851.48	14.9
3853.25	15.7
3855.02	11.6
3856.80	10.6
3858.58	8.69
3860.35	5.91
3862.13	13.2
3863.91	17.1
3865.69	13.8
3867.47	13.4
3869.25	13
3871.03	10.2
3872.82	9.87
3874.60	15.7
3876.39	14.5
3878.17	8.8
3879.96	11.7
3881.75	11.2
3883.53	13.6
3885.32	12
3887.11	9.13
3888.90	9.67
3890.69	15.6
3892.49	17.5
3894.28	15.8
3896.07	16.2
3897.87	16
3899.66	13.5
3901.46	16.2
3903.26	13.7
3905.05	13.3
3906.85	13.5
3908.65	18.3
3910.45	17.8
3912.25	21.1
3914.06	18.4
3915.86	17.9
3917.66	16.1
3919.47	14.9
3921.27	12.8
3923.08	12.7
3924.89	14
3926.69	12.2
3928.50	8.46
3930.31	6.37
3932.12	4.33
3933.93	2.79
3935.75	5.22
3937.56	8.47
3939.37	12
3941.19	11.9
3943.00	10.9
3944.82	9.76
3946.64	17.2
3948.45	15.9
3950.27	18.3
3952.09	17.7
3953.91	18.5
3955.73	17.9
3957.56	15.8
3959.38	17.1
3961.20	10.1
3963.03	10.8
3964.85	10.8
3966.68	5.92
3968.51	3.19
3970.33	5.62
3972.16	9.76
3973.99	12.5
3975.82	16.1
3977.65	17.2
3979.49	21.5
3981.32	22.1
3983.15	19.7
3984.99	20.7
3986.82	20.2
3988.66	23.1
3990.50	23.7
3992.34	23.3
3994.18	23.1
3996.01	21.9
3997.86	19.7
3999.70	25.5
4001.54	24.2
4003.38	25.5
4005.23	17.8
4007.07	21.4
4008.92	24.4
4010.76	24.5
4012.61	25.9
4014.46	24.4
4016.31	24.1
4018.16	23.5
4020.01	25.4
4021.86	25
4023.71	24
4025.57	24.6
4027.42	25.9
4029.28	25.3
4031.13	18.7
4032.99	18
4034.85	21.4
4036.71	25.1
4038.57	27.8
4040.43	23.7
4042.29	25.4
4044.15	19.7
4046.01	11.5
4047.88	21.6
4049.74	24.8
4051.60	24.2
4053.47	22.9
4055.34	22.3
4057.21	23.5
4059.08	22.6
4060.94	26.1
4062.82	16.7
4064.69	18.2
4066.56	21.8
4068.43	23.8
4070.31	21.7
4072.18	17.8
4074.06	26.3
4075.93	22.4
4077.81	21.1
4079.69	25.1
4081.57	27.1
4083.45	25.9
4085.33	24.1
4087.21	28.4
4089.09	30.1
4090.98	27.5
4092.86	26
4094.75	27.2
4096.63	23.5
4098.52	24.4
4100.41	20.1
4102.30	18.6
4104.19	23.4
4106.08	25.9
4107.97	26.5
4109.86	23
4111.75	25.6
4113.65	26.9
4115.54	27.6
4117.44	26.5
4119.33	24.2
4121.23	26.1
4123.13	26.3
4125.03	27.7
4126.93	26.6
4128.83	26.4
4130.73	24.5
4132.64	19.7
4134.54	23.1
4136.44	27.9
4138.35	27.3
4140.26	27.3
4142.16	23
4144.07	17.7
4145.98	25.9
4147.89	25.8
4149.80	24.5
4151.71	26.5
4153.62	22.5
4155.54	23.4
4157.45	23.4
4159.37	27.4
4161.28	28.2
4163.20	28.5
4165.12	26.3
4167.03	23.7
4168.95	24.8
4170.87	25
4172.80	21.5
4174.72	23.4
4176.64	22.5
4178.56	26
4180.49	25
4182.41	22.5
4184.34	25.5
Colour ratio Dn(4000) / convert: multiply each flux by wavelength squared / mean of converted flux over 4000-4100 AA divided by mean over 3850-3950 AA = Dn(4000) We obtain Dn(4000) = 2.0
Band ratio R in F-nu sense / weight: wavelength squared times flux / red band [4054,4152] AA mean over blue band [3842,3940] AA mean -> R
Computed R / 2.1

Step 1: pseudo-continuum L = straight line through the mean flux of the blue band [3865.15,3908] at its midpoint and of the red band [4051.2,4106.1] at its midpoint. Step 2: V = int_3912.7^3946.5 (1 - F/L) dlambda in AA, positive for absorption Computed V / 9.0 AA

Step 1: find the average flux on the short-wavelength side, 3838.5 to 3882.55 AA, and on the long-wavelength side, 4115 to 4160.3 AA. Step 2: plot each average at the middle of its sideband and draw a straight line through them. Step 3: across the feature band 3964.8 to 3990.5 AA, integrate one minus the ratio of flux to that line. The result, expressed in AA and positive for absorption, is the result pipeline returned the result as 3.5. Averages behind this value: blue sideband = 12.2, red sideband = 25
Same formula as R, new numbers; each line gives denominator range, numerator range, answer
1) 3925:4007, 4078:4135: 1.77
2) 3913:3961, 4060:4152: 2.05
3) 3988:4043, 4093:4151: 1.11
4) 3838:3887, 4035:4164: 2.25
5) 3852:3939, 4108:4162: 2.22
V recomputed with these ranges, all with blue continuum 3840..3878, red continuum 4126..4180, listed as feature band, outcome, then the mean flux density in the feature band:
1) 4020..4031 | -2.9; 24.6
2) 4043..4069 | -0.8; 21.4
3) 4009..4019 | -2.9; 24.5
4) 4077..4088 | -1.7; 25.3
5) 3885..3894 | 0.6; 13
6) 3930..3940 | 6.0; 6.39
